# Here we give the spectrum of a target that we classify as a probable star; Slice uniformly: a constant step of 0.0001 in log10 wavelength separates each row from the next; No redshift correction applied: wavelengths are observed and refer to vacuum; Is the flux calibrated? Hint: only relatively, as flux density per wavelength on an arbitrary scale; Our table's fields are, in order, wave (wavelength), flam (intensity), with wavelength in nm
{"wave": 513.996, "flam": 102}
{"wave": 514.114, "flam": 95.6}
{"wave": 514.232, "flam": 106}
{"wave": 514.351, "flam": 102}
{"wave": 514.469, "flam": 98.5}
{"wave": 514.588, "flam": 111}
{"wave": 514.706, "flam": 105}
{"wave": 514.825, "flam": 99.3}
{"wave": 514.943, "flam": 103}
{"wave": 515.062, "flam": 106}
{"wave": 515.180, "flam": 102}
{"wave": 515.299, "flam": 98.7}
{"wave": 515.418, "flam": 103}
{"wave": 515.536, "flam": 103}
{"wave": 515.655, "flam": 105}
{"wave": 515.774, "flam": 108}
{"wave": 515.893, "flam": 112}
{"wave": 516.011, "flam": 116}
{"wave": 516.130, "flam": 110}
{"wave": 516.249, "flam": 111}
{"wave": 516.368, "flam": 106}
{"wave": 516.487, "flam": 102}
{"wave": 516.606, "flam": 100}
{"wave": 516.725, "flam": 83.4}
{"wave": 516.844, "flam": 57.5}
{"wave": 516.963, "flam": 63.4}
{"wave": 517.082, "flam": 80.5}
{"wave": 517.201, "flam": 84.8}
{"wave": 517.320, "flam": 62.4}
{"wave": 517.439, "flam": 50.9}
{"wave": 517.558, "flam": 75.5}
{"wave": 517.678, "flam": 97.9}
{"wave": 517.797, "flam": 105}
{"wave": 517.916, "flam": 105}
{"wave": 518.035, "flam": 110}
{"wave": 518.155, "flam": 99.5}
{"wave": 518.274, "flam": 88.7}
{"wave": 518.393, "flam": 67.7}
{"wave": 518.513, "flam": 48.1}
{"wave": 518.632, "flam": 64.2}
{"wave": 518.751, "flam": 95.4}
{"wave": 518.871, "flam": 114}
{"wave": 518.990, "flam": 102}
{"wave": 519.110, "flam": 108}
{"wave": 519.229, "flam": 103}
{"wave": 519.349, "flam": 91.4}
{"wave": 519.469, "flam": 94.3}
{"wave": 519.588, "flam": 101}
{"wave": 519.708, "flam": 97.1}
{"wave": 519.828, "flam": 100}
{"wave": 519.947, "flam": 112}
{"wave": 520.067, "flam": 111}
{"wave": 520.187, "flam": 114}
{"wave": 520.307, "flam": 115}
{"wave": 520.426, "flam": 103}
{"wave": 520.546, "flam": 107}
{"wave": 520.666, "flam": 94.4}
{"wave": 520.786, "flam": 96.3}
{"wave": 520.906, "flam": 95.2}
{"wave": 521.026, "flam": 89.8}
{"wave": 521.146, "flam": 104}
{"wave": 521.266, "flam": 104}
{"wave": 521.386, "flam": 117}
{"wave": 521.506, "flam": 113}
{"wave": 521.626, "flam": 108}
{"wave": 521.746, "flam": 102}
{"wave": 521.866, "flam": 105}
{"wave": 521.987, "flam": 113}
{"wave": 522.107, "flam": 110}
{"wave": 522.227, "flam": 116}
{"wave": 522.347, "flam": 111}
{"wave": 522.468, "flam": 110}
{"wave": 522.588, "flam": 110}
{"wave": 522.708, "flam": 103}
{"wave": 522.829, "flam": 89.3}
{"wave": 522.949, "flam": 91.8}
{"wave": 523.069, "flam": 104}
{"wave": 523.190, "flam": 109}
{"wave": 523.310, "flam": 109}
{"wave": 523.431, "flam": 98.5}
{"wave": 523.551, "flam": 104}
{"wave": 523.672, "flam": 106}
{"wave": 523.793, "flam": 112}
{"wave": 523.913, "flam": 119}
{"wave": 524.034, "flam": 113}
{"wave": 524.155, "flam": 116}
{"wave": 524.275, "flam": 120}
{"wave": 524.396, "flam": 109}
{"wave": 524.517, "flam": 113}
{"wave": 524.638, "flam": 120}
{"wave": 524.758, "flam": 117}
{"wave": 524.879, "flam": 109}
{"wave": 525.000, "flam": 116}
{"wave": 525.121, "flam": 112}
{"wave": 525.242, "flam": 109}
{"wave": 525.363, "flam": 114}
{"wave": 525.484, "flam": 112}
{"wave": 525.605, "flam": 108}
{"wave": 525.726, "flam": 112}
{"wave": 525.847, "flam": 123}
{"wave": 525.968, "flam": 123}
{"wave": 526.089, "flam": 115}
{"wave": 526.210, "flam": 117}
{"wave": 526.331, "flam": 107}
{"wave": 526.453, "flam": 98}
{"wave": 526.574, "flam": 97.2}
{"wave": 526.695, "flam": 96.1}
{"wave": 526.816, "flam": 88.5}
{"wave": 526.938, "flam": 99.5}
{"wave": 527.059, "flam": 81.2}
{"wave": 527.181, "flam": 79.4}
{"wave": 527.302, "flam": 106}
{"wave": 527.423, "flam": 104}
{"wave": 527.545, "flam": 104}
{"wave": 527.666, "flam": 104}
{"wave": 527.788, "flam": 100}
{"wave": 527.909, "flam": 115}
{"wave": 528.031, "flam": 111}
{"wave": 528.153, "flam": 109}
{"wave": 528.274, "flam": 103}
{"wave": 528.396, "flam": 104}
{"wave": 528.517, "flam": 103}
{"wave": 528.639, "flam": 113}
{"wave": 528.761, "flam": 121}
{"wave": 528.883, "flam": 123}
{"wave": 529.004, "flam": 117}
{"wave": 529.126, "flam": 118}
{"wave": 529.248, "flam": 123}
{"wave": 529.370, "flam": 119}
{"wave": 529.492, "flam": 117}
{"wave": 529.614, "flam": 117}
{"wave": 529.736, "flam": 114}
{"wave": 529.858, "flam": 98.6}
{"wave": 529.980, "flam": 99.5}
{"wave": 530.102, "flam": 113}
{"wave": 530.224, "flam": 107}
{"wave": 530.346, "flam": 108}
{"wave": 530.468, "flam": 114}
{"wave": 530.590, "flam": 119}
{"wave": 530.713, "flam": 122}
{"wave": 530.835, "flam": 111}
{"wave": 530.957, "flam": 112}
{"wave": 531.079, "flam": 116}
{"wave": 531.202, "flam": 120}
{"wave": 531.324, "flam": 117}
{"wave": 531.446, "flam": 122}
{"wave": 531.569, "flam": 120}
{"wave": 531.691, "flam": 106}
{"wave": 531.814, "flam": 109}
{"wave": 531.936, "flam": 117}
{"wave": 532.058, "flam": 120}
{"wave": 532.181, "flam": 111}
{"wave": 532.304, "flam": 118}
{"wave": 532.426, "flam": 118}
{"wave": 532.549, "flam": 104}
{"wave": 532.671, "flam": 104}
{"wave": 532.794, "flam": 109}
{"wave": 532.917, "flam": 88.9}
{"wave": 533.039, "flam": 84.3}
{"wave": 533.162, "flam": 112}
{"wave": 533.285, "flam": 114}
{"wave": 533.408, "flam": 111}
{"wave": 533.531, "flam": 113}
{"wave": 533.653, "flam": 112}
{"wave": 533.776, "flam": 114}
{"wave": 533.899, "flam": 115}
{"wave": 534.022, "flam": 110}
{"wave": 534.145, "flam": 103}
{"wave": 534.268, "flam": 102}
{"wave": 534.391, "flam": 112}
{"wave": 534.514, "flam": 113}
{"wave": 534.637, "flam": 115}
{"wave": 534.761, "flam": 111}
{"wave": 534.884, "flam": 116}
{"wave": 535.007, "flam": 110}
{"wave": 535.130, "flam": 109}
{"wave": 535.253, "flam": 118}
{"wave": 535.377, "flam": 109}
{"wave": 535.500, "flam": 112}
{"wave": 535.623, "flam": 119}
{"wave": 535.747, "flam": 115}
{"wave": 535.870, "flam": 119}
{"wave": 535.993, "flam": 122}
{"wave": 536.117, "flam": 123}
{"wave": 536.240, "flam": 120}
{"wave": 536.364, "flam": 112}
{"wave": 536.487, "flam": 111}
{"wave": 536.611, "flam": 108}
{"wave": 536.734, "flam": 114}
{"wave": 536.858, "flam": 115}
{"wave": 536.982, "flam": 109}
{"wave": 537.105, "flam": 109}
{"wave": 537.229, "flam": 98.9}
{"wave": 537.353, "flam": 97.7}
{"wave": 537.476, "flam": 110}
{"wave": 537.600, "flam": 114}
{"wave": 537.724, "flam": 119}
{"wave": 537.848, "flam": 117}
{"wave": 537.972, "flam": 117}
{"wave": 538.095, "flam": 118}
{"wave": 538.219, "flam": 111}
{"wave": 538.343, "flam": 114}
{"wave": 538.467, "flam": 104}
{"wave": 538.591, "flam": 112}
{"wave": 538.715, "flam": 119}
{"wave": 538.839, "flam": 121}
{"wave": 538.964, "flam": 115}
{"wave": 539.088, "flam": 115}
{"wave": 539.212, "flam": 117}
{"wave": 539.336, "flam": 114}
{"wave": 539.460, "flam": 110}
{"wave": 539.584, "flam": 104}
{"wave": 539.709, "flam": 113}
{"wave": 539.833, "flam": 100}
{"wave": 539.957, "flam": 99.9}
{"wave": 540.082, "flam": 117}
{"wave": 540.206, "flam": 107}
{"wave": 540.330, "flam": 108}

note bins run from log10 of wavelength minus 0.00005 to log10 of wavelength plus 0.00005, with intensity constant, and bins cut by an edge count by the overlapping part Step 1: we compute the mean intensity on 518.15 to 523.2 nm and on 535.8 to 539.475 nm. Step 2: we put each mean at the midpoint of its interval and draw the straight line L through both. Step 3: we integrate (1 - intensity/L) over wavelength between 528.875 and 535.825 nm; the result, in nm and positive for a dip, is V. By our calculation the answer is -0.17 nm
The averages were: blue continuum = 101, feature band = 112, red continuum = 114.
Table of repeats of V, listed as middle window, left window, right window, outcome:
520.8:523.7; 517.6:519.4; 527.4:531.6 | -0.15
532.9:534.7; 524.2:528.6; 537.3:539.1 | 0.05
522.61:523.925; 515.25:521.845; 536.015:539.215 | -0.04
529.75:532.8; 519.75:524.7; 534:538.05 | -0.06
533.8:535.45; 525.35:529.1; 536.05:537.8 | -0.01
